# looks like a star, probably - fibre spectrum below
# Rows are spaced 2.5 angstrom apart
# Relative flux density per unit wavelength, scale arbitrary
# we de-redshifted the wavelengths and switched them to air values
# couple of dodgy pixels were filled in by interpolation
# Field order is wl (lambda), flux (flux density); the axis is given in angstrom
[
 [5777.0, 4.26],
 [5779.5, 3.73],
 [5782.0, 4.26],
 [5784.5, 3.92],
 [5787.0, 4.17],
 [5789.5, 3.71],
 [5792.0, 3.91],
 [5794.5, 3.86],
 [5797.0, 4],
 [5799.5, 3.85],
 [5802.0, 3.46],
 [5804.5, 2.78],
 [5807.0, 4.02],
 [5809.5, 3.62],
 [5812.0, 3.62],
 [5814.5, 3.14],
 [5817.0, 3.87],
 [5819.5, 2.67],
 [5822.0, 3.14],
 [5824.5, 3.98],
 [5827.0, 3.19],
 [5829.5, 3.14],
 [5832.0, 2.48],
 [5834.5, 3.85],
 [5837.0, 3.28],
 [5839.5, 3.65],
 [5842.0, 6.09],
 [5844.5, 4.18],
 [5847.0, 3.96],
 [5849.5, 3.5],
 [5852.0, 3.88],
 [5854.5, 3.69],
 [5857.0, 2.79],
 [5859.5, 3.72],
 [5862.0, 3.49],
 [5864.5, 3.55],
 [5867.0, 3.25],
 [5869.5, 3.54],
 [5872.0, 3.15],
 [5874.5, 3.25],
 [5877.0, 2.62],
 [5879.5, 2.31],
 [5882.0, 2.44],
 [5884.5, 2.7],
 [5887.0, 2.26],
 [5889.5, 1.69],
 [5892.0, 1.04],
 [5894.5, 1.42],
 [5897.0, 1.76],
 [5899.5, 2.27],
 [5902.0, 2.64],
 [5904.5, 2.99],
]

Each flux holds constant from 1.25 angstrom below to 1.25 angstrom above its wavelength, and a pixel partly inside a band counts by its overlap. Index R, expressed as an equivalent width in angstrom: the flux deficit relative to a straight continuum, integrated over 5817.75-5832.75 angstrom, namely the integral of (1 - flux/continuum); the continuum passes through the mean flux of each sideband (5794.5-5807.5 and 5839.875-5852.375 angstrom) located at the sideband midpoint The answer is 3.2 angstrom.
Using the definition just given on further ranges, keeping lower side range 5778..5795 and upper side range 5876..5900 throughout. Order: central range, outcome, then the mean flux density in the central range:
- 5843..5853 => -4.09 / 3.94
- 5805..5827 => -0.49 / 3.46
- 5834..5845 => -4.85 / 4.24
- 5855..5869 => -4.80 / 3.39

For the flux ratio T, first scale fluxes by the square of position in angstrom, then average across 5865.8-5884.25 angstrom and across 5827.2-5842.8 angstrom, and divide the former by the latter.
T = 0.81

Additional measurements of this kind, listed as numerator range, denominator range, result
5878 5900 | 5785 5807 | 0.55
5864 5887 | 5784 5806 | 0.80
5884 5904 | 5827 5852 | 0.54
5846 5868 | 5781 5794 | 0.91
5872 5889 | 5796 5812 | 0.74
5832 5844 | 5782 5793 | 1.04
